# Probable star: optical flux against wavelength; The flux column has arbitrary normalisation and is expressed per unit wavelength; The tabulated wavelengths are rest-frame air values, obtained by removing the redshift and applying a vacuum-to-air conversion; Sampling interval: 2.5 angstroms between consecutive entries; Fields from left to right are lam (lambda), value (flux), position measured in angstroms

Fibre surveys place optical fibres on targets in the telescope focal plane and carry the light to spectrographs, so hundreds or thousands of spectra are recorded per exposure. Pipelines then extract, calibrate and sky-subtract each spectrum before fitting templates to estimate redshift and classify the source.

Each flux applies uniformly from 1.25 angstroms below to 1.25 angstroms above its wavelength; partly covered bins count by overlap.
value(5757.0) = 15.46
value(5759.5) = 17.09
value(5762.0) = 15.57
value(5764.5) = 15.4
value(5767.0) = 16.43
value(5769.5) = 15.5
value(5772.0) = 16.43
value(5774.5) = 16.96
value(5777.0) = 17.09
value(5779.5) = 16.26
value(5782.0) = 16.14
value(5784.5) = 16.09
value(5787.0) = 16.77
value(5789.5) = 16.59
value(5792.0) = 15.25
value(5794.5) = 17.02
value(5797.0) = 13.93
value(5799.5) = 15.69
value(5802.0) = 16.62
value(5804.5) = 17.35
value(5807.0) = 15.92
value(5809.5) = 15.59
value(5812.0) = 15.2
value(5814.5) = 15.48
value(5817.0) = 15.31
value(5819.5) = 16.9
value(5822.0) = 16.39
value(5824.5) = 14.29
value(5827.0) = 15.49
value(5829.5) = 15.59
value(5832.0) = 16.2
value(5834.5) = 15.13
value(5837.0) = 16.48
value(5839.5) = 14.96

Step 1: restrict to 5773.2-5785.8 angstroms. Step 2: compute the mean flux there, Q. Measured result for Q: 16.5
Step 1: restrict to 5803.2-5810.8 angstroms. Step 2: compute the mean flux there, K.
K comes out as 16.3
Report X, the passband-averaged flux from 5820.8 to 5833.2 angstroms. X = 15.6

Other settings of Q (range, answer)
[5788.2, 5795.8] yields 16.3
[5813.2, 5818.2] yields 15.4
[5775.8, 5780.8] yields 16.7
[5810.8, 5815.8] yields 15.3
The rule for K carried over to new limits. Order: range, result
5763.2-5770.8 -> 15.8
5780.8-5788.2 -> 16.3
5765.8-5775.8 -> 16.3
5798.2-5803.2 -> 16.1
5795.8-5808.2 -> 15.9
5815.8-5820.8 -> 16.1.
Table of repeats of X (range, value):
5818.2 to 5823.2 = 16.6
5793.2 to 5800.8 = 15.6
